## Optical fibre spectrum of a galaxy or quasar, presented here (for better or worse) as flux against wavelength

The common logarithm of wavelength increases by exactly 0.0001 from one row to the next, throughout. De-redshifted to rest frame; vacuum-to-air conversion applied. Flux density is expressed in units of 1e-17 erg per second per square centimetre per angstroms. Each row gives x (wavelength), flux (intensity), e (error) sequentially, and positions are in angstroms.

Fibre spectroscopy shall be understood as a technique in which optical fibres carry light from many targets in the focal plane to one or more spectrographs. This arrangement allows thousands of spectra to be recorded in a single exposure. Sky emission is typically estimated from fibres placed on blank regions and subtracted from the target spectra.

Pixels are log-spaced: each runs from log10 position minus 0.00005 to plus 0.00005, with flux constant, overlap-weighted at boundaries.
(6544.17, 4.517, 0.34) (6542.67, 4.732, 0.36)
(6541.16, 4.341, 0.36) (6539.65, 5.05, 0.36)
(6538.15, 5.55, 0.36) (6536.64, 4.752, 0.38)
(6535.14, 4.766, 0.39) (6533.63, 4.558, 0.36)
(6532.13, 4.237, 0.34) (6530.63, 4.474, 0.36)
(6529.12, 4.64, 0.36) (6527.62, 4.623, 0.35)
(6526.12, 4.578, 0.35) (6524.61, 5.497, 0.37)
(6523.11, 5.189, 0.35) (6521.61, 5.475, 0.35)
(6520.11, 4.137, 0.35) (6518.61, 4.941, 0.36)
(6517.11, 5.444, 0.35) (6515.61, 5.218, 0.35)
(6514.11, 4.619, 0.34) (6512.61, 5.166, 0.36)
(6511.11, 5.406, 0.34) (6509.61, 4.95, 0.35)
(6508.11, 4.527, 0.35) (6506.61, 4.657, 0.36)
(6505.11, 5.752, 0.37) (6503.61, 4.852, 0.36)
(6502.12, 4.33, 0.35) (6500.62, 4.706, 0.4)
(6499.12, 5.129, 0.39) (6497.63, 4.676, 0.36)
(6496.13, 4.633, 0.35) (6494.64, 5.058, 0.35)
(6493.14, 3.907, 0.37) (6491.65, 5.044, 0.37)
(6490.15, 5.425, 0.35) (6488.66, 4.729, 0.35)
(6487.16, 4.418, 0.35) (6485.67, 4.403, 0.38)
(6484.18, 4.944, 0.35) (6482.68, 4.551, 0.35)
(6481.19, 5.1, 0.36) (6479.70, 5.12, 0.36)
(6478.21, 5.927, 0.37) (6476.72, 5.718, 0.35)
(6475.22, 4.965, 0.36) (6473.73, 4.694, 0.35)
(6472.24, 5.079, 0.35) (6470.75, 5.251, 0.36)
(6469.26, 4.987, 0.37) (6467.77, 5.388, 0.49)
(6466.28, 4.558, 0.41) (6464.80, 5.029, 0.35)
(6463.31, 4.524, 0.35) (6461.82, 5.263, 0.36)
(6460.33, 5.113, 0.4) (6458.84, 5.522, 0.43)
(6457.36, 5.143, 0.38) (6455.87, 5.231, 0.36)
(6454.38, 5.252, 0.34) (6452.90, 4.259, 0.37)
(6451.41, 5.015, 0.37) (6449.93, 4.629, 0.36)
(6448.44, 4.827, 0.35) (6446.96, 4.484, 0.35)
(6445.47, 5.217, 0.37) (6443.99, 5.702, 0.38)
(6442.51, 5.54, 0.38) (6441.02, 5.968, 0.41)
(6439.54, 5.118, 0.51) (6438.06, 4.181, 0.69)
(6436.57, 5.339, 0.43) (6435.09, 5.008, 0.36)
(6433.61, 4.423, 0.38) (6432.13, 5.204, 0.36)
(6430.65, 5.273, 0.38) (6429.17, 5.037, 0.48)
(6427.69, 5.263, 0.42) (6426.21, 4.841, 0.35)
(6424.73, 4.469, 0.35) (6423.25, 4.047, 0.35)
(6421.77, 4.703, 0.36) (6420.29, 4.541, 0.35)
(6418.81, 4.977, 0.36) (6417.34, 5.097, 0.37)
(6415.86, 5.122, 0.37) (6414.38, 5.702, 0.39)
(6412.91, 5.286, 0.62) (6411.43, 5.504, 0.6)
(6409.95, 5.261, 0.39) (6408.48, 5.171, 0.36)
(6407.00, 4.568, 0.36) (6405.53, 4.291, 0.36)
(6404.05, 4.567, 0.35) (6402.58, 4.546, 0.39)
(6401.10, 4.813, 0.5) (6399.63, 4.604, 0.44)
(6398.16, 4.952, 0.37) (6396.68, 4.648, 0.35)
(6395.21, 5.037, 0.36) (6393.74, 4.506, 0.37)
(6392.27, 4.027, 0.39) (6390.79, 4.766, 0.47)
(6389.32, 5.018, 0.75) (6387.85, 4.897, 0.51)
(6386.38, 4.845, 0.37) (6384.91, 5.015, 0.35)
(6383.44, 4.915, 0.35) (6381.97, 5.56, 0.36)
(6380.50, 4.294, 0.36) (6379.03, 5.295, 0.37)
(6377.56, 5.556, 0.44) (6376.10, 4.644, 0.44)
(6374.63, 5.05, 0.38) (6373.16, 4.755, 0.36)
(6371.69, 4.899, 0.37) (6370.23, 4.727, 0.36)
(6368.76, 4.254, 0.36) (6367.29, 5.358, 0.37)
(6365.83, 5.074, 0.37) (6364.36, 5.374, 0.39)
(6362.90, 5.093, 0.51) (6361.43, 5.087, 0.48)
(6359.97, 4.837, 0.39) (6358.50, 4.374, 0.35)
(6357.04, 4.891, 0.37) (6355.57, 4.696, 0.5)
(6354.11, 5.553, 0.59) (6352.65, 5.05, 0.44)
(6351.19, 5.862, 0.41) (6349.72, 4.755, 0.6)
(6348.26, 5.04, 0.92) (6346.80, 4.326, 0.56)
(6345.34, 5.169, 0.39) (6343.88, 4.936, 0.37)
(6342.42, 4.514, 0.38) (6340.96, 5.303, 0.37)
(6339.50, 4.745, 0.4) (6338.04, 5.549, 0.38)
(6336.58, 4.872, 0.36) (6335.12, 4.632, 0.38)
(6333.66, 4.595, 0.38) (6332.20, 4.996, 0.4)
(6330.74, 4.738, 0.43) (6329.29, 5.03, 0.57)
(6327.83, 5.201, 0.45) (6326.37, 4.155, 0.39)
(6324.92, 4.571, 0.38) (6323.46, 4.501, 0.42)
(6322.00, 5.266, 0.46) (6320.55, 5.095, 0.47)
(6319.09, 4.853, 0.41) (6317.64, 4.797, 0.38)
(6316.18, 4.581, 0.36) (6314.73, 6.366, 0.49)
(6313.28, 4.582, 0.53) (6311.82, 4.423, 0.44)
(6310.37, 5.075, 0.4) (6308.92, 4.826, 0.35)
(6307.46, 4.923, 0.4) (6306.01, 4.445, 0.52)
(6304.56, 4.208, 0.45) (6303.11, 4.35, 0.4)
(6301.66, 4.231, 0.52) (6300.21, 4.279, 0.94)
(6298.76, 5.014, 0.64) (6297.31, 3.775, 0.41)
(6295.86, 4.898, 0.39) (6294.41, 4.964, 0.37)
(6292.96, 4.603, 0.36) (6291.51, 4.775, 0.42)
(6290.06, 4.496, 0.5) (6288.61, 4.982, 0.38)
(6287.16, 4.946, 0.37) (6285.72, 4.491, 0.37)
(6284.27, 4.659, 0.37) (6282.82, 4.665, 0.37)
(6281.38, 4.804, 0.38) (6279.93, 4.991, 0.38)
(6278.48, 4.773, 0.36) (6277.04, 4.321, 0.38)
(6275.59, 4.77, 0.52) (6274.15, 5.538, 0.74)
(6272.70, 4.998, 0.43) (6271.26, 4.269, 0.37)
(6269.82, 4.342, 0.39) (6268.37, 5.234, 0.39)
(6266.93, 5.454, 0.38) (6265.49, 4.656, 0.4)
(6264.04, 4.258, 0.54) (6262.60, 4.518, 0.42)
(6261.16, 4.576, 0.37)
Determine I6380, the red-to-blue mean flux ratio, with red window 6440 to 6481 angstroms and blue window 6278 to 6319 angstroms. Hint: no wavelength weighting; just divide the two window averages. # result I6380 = 1.09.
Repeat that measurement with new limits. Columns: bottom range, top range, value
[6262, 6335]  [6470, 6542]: 1.03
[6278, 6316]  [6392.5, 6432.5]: 1.04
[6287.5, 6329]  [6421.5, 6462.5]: 1.06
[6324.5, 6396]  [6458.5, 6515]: 1.01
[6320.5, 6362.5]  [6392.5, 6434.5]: 0.99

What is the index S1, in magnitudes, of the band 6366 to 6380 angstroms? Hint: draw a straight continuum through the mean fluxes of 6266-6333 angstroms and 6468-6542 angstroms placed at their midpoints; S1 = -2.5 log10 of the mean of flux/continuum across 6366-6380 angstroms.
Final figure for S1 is -0.03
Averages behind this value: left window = 4.77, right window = 4.9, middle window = 4.94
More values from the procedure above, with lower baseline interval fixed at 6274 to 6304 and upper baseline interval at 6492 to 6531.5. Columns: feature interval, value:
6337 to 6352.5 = -0.07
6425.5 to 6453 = -0.05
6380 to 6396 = -0.01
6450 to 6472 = -0.05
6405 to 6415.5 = -0.08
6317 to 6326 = -0.03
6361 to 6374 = -0.05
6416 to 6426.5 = 0.02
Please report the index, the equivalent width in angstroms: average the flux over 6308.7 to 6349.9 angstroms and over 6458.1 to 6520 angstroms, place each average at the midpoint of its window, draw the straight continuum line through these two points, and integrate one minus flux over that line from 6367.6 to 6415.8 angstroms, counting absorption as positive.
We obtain 0.3 angstroms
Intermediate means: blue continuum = 4.88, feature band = 4.88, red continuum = 4.96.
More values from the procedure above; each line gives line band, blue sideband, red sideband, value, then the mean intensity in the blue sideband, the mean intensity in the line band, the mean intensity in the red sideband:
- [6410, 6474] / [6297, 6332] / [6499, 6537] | -2.7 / 4.74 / 5.02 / 4.87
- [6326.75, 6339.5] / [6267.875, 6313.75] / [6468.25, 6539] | -0.5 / 4.67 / 4.92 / 4.91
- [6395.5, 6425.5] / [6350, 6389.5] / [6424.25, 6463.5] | 1.0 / 5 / 4.85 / 5.04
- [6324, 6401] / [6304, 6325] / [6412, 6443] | 0.3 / 4.85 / 4.9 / 5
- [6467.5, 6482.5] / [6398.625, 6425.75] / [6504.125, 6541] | -0.9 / 4.85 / 5.19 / 4.91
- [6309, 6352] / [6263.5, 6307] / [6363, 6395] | -1.2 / 4.68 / 4.91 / 4.9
